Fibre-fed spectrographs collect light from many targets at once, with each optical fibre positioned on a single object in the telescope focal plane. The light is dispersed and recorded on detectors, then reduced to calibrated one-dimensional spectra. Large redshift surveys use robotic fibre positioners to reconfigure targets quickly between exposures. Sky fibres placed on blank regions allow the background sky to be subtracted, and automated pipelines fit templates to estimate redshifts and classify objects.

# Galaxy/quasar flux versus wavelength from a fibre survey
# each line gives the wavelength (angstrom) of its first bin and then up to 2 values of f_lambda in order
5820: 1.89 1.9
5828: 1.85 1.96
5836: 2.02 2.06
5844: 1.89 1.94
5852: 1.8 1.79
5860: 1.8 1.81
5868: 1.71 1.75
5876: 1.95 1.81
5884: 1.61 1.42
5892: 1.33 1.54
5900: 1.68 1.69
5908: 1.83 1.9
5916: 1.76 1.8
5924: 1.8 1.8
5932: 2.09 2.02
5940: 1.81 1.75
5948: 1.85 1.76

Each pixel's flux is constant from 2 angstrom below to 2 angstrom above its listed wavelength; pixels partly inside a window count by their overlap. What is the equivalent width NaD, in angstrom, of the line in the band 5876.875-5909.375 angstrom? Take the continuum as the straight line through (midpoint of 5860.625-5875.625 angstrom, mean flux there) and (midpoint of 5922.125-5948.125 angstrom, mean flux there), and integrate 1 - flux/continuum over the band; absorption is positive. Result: 3.5 angstrom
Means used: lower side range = 1.78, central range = 1.62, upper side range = 1.88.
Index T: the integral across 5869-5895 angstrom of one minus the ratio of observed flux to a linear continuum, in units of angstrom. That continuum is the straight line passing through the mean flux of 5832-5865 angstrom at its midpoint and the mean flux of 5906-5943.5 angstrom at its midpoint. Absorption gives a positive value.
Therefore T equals 3.3 angstrom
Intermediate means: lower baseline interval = 1.9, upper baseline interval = 1.86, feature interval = 1.64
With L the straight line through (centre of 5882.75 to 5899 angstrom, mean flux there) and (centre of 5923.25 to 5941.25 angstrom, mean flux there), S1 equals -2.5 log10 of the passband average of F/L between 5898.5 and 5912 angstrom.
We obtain -0.08 mag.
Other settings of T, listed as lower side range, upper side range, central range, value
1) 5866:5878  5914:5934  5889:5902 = 2.25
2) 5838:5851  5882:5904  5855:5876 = -0.25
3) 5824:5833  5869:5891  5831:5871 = -1.42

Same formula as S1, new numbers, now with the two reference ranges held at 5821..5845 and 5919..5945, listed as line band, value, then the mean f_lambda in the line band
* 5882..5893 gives 0.29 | 1.46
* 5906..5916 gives 0.03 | 1.84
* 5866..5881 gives 0.07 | 1.8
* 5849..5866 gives 0.07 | 1.81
